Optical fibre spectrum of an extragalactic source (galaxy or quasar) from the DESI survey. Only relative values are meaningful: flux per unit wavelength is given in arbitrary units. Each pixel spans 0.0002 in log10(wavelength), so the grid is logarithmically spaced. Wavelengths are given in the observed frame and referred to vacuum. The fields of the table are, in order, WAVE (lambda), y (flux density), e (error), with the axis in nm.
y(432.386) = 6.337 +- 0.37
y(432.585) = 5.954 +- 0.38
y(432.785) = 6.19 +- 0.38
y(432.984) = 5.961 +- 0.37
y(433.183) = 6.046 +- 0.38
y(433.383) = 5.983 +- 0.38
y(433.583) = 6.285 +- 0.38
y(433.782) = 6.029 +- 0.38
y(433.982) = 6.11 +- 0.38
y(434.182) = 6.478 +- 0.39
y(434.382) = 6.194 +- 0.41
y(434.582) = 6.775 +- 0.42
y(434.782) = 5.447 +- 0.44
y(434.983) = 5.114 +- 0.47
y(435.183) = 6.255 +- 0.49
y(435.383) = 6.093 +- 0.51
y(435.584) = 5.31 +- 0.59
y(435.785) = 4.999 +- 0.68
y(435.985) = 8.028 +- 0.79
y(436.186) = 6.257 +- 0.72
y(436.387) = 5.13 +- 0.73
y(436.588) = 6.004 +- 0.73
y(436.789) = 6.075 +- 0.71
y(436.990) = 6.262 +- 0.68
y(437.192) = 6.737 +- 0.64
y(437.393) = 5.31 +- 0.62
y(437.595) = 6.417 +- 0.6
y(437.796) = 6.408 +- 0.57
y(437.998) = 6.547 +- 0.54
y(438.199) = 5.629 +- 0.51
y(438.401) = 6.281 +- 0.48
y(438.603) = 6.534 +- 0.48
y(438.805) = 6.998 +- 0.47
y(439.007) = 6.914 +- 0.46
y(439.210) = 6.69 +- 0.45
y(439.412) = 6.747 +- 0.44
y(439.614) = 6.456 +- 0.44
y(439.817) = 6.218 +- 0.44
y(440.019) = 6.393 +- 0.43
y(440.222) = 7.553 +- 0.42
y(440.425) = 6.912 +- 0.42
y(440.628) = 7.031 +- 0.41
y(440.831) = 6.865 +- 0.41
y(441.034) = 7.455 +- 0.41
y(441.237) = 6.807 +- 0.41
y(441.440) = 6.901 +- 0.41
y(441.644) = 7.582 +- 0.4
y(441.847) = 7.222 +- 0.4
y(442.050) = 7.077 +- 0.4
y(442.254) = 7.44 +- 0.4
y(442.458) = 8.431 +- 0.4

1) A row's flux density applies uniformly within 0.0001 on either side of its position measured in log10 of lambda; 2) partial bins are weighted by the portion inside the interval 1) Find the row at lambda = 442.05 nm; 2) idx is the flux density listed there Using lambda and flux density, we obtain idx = 7.077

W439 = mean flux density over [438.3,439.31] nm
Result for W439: 6.68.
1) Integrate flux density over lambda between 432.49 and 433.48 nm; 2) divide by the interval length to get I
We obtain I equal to 6.02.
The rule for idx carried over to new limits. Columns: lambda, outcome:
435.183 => 6.255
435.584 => 5.31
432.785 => 6.19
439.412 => 6.747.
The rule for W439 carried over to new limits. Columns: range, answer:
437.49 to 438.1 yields 6.45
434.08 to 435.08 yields 6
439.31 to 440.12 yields 6.46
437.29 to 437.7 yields 5.88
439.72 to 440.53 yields 6.77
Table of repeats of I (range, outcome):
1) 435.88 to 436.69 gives 6.35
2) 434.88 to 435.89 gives 5.57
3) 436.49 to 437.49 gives 6.08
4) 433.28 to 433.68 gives 6.12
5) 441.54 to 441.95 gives 7.4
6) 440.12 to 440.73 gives 7.16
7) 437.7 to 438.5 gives 6.22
